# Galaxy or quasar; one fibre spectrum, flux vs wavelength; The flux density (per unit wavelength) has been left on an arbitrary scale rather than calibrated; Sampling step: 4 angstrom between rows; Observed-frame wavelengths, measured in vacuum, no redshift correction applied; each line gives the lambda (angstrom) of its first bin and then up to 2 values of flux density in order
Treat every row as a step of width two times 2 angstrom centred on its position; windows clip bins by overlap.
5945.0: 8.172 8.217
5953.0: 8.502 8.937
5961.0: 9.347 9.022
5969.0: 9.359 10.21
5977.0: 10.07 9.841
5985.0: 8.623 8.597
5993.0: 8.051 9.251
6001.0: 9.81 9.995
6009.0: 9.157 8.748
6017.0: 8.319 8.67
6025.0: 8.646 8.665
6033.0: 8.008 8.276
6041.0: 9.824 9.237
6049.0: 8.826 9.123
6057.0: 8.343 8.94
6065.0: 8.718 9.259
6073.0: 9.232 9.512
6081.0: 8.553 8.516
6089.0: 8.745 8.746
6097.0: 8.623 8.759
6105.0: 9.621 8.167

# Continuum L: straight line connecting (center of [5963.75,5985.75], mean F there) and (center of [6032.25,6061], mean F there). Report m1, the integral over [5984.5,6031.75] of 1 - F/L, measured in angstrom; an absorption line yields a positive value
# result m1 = 1.91 angstrom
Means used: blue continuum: 9.59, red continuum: 8.85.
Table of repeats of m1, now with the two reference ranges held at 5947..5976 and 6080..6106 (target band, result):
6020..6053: 0.5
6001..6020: -0.3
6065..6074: -0.3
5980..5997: 0.5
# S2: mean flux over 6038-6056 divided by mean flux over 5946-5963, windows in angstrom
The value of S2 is 1.05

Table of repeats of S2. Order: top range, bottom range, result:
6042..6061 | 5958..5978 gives 0.94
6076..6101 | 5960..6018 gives 0.95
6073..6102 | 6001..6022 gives 0.97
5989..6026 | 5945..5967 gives 1.02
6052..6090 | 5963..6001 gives 0.96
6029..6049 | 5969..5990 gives 0.93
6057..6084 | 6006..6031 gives 1.02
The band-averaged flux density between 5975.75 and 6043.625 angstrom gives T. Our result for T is 8.96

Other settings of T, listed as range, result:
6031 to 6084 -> 8.9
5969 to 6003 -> 9.31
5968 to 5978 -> 9.91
